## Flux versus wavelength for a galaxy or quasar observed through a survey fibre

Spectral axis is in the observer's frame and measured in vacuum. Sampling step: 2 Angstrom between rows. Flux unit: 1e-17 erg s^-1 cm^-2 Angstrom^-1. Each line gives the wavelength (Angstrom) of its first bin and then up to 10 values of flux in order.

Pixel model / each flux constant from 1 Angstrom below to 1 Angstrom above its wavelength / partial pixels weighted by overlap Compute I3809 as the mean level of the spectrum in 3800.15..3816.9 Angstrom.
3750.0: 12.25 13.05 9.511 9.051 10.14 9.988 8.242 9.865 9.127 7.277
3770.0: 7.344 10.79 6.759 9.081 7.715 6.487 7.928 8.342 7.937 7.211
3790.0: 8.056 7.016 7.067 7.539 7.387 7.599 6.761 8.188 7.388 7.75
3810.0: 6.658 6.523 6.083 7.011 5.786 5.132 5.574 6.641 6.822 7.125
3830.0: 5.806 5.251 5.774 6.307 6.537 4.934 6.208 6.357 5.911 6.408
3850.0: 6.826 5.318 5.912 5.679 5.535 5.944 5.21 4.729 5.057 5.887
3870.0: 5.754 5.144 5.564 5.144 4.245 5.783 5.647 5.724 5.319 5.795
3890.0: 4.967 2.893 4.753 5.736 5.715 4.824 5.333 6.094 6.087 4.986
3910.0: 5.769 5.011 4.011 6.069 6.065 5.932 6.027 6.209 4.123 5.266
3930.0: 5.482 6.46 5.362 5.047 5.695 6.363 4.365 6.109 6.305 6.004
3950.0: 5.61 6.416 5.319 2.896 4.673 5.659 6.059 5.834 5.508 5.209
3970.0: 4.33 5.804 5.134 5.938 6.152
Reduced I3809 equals 7.07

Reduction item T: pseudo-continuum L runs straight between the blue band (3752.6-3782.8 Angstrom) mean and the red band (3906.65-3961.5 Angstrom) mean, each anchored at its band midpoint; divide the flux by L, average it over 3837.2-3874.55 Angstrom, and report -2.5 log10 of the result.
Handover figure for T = 0.21 mag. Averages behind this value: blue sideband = 8.68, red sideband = 5.46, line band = 5.73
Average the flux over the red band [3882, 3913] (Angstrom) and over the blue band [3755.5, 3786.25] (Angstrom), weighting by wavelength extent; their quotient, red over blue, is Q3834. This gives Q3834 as 0.62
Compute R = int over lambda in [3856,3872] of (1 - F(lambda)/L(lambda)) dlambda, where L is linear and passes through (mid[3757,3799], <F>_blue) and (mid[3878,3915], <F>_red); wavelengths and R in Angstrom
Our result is 1.5 Angstrom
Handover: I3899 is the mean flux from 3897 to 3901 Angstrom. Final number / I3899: 5.27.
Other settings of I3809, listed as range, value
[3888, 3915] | 5.12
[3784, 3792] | 7.72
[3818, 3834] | 6.02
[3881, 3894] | 5.03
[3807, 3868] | 6.02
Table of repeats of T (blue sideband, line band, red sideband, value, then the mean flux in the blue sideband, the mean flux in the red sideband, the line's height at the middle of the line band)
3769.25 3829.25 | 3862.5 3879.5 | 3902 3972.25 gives 0.21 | 7.25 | 5.48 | 6.33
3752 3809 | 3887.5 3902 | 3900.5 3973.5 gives 0.25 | 8.21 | 5.48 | 6.22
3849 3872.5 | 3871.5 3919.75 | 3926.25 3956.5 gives 0.05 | 5.59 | 5.52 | 5.56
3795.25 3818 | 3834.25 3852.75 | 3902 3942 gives 0.09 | 7.11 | 5.55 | 6.61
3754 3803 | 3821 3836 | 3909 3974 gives 0.19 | 8.14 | 5.46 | 7.32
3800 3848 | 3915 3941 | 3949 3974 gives -0.03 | 6.4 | 5.27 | 5.55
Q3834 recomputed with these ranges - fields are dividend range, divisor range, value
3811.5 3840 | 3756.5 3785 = 0.72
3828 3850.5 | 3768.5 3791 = 0.76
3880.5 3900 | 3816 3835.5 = 0.85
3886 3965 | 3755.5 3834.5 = 0.73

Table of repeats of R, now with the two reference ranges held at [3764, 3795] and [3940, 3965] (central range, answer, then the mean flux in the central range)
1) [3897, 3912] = 1.6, 5.51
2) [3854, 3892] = 7.3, 5.34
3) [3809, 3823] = 2.5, 6.11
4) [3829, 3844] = 2.7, 5.87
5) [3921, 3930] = 0.7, 5.41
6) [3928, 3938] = 0.3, 5.57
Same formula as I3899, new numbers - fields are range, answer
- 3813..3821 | 6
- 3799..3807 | 7.48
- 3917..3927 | 5.67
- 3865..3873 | 5.46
